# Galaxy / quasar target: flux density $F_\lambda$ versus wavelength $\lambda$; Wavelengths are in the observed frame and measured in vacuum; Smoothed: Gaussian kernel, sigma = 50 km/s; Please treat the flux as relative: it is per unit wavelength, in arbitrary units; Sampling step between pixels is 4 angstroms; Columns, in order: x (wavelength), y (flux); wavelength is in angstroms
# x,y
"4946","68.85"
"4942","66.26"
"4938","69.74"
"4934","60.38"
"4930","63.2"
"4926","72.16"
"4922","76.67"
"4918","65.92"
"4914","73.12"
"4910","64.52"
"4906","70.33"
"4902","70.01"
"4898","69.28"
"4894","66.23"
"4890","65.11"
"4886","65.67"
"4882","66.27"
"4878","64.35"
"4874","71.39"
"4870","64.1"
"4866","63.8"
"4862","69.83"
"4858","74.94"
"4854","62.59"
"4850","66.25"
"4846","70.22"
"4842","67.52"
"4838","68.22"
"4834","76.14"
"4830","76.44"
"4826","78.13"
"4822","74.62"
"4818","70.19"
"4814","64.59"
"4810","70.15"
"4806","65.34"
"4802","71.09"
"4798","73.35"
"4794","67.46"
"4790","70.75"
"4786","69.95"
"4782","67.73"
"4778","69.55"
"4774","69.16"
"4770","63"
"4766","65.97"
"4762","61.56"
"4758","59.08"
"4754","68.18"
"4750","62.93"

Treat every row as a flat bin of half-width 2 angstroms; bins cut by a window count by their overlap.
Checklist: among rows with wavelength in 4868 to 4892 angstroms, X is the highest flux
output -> 71.39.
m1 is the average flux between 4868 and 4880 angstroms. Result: 66.6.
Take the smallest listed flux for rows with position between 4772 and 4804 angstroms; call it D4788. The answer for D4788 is 67.46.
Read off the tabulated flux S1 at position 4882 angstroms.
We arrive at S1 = 66.27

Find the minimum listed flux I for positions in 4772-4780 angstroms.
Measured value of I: 69.16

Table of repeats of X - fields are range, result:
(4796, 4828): 78.13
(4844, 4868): 74.94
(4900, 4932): 76.67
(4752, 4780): 69.55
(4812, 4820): 70.19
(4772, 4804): 73.35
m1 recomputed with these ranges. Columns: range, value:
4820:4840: 74.7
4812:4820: 67.4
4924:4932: 67.7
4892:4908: 69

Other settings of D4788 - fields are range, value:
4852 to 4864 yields 62.59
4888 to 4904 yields 65.11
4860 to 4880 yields 63.8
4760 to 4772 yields 61.56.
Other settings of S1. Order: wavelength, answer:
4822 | 74.62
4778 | 69.55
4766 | 65.97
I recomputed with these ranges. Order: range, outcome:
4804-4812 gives 65.34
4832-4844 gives 67.52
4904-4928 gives 64.52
